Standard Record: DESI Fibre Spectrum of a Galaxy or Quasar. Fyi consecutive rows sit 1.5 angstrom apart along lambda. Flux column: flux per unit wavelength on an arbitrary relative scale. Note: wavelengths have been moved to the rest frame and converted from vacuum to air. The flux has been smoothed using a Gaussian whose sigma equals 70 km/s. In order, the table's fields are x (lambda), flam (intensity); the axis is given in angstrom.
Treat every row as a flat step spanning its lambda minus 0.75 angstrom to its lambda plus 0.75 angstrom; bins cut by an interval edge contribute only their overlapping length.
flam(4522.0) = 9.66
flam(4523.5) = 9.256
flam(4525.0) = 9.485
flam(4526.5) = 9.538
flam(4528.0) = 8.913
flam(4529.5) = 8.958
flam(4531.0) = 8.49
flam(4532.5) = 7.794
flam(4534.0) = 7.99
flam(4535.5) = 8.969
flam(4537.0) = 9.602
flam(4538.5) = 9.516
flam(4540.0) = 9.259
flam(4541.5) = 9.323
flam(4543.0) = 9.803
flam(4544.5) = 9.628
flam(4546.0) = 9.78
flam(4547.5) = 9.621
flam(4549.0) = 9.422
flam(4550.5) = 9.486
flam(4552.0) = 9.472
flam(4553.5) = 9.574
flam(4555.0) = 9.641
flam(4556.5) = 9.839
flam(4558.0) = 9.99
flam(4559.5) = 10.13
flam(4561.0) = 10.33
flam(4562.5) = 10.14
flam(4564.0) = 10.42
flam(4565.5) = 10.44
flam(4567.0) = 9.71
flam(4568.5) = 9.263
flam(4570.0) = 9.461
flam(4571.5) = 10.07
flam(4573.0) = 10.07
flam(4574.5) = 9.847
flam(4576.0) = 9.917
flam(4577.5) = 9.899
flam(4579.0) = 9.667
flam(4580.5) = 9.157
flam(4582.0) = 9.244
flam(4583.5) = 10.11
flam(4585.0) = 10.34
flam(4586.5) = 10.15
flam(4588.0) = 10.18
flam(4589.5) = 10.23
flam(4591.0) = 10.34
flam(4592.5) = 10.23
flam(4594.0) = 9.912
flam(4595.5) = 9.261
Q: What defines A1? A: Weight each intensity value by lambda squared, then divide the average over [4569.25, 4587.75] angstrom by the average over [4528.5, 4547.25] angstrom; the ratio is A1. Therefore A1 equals 1.1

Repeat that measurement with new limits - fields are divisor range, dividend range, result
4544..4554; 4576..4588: 1.04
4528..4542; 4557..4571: 1.14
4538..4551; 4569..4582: 1.03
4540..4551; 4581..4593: 1.07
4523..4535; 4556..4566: 1.17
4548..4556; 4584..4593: 1.09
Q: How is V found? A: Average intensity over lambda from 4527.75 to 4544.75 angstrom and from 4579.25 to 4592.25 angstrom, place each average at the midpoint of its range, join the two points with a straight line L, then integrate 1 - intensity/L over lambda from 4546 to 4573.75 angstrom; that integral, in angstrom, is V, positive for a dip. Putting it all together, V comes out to -1.1 angstrom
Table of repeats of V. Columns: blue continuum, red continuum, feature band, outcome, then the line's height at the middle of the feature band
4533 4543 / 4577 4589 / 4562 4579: -0.5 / 9.65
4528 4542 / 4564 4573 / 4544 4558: -0.4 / 9.35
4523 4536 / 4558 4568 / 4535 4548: -0.3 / 9.29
